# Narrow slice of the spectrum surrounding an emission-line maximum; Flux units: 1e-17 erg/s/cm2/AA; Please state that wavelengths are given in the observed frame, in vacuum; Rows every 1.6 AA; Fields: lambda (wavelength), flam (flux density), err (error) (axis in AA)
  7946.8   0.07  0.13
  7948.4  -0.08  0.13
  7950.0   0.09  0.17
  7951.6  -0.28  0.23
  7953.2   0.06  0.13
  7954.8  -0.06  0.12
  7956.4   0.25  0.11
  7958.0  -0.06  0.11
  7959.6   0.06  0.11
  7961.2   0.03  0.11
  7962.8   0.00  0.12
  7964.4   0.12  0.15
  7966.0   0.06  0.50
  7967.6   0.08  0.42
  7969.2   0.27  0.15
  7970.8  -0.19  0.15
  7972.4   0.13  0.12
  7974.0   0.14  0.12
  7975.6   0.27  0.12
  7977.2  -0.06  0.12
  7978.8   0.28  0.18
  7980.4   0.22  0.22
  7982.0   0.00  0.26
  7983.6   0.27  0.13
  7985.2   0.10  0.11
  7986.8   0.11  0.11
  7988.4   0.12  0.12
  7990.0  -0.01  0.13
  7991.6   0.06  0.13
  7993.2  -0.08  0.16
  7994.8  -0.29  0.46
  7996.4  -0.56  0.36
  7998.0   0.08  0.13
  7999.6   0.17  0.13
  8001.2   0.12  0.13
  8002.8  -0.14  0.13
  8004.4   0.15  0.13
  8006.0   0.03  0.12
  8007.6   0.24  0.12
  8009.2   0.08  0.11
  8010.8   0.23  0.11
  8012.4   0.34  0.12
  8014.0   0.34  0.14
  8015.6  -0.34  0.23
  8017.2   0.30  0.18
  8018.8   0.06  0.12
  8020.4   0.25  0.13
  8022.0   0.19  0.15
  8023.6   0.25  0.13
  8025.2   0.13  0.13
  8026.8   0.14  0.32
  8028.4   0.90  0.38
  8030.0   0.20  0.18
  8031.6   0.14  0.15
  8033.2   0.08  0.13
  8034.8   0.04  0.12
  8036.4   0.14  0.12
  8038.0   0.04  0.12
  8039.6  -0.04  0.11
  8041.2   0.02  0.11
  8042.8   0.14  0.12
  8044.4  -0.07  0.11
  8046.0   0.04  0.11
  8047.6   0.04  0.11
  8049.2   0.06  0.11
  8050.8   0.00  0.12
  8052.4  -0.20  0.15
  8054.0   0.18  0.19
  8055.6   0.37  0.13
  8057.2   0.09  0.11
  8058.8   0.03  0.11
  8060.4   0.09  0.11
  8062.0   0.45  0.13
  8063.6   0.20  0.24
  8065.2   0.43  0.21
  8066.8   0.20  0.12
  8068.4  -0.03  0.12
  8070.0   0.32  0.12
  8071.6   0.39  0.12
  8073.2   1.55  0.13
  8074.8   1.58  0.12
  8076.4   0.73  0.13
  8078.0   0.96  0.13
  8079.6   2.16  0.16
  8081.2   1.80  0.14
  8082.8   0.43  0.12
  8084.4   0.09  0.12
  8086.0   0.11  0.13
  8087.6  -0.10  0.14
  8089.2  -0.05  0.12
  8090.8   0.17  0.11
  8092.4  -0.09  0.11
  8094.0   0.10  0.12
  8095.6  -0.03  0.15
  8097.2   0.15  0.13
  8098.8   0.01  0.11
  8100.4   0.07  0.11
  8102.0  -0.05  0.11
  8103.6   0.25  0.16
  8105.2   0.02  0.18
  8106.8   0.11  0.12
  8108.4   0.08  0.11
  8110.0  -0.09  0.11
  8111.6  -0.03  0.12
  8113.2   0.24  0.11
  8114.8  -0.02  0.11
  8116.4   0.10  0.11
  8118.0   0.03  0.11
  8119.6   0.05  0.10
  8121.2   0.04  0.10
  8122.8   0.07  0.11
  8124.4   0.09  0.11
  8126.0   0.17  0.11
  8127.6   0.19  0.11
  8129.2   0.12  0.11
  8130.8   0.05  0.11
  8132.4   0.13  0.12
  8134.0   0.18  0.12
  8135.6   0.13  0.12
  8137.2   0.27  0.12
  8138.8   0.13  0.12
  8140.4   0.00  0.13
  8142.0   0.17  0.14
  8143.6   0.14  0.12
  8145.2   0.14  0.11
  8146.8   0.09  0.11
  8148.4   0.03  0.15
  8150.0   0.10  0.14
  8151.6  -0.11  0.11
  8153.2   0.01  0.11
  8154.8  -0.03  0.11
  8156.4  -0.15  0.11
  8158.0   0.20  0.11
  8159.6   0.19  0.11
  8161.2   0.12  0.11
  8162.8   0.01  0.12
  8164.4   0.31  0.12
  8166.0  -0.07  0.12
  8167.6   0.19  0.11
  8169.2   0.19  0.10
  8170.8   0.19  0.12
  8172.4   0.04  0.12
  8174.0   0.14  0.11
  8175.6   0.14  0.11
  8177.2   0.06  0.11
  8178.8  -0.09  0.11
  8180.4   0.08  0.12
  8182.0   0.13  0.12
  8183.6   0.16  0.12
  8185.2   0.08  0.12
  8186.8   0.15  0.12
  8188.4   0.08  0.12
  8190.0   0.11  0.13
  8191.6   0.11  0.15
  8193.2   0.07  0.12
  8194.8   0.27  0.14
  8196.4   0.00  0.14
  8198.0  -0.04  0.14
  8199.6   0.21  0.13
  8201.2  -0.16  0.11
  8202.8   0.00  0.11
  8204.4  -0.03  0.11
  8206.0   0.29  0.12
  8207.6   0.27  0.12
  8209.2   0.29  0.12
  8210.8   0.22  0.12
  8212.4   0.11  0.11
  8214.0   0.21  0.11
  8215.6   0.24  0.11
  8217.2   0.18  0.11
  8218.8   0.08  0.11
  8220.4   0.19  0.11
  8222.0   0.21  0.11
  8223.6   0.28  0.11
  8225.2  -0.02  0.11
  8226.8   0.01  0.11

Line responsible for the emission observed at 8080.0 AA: [O II] 3727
